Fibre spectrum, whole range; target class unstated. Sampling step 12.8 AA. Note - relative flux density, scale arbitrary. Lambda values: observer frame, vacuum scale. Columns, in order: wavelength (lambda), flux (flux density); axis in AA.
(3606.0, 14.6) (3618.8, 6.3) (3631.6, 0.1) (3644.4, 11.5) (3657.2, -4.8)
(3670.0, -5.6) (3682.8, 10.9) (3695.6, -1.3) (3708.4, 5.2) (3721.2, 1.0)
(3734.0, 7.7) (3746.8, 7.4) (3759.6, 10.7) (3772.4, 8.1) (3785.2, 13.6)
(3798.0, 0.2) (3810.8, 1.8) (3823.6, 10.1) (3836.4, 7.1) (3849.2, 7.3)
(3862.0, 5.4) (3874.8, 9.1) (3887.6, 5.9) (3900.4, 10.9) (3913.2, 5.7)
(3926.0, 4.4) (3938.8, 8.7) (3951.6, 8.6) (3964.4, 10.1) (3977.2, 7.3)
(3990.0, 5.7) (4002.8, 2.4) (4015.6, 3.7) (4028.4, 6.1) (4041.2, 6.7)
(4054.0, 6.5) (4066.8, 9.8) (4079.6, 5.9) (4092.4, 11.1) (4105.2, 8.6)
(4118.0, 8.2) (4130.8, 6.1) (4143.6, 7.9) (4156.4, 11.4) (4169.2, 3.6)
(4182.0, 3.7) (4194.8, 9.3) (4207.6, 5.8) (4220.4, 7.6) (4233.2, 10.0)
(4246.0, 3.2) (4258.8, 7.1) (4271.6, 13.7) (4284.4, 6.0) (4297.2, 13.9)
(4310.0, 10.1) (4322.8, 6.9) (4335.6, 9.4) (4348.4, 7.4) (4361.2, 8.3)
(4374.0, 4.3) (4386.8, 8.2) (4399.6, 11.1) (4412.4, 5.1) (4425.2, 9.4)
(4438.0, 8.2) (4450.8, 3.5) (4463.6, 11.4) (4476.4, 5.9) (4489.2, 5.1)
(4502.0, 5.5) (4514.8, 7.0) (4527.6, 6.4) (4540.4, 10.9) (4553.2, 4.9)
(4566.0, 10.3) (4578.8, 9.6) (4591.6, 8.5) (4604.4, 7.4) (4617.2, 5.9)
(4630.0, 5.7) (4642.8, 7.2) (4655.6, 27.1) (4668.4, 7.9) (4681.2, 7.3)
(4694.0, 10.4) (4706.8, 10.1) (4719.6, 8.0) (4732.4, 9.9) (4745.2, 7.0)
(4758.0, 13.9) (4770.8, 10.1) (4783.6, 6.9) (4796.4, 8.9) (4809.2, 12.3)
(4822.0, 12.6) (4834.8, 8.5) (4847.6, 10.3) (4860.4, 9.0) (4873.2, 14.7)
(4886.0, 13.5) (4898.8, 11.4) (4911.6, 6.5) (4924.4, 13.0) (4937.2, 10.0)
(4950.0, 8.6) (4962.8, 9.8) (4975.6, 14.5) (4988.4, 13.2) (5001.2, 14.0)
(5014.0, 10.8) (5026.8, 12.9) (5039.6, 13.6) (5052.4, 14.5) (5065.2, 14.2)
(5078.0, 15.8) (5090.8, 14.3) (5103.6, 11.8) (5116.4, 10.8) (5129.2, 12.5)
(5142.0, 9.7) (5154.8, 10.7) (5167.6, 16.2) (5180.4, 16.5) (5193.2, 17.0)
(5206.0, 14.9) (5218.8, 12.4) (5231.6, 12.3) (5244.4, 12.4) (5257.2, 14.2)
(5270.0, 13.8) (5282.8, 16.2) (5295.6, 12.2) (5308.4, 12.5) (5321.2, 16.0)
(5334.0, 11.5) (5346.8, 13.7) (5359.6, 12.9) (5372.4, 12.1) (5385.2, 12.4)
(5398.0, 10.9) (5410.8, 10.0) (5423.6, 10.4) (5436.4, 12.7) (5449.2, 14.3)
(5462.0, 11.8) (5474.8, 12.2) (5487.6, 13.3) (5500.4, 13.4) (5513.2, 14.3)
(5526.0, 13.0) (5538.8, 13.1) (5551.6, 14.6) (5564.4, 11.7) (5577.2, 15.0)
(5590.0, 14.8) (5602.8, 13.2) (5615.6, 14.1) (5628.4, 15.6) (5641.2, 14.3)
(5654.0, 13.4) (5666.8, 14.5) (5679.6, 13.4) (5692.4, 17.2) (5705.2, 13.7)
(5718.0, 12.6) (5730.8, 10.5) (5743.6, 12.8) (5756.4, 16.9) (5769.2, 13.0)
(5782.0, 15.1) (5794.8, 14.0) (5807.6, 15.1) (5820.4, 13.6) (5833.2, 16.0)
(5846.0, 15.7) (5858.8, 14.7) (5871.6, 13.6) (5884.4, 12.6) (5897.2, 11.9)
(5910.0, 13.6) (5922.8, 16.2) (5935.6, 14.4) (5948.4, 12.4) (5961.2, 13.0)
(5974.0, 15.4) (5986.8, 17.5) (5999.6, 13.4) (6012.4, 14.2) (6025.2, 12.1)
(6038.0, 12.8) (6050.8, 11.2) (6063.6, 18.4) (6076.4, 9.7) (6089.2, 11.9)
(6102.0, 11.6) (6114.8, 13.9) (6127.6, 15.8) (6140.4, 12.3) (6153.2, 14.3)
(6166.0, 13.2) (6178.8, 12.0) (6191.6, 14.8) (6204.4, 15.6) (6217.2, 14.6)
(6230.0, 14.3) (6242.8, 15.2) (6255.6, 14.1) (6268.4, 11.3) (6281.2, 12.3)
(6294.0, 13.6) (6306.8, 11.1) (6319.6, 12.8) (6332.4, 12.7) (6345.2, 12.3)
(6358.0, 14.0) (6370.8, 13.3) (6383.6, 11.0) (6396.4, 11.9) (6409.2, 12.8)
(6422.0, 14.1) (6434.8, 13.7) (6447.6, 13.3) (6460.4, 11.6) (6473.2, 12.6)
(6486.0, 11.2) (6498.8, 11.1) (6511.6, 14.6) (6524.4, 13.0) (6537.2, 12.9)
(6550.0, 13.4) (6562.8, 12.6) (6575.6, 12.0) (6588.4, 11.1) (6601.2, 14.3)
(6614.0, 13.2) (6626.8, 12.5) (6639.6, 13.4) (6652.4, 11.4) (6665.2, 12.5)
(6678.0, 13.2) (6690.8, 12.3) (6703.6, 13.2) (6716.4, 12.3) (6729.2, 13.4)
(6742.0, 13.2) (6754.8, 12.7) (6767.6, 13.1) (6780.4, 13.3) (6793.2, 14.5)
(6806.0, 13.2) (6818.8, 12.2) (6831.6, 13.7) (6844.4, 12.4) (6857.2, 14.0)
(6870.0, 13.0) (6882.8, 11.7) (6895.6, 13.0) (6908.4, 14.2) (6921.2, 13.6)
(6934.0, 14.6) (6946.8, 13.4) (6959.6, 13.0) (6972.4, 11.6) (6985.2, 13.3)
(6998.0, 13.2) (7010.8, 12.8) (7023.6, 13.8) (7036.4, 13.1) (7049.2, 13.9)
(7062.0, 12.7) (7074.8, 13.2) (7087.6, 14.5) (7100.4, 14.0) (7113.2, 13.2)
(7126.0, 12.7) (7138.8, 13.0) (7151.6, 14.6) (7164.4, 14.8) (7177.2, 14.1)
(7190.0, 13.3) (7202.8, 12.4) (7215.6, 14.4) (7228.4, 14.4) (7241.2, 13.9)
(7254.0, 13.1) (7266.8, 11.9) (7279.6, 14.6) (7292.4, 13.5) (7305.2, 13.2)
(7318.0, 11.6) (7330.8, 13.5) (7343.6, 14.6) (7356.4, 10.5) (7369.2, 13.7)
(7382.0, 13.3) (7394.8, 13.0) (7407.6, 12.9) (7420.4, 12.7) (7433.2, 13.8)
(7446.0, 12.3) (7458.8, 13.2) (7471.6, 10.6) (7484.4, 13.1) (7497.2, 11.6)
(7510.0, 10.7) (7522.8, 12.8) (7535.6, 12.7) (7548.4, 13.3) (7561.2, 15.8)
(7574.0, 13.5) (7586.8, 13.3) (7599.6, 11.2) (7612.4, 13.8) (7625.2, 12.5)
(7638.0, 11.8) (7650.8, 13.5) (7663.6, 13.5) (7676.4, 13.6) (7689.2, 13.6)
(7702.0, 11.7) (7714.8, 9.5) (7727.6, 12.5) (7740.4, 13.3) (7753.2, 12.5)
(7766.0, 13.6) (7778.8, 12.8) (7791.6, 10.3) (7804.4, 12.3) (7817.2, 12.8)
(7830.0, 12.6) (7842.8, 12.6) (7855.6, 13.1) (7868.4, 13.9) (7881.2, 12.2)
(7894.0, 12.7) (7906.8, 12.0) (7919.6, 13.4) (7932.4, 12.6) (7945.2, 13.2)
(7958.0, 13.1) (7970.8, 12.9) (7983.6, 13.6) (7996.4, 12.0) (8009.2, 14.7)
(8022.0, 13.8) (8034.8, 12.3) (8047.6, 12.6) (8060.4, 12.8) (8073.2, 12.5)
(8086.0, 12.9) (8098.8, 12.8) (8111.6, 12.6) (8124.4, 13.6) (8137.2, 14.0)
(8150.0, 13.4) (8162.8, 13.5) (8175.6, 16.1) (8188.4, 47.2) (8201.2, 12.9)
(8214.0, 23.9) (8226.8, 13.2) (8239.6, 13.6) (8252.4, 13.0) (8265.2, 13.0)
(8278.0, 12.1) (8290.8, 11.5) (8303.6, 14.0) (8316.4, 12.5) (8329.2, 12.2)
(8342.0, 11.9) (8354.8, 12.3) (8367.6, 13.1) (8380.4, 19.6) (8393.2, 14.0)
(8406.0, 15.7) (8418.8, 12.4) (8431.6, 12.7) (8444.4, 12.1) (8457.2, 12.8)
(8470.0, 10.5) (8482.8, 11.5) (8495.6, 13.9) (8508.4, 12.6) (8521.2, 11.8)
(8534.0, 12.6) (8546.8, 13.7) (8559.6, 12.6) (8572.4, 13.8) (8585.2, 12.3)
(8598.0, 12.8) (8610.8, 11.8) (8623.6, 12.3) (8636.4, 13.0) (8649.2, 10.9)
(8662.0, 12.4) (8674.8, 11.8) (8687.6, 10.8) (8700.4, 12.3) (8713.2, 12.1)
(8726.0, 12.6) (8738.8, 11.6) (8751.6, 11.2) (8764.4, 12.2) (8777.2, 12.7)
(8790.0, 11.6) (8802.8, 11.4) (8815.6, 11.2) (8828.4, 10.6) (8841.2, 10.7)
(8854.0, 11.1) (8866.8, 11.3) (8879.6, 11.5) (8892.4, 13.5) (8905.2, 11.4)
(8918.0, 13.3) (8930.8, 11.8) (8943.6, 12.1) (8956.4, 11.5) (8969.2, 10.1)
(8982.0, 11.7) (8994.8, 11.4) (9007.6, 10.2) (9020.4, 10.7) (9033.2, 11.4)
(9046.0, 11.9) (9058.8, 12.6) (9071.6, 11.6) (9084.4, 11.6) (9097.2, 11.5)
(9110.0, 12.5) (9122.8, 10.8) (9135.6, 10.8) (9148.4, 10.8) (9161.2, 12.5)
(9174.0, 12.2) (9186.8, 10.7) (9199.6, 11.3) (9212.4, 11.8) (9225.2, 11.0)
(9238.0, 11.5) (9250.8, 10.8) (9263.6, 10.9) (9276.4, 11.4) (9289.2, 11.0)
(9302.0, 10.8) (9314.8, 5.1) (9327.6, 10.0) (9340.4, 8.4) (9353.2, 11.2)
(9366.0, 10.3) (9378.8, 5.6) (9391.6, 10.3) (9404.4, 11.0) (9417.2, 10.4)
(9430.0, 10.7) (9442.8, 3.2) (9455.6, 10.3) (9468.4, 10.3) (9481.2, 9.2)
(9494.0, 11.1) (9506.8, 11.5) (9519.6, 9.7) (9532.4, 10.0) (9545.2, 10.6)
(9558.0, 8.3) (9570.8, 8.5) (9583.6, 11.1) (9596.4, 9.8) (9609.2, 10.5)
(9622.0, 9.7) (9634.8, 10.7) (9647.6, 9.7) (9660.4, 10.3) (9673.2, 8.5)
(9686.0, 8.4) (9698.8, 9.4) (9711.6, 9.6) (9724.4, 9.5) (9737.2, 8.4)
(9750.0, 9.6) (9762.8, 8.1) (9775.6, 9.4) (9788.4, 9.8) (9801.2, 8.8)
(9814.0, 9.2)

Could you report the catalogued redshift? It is 0.248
